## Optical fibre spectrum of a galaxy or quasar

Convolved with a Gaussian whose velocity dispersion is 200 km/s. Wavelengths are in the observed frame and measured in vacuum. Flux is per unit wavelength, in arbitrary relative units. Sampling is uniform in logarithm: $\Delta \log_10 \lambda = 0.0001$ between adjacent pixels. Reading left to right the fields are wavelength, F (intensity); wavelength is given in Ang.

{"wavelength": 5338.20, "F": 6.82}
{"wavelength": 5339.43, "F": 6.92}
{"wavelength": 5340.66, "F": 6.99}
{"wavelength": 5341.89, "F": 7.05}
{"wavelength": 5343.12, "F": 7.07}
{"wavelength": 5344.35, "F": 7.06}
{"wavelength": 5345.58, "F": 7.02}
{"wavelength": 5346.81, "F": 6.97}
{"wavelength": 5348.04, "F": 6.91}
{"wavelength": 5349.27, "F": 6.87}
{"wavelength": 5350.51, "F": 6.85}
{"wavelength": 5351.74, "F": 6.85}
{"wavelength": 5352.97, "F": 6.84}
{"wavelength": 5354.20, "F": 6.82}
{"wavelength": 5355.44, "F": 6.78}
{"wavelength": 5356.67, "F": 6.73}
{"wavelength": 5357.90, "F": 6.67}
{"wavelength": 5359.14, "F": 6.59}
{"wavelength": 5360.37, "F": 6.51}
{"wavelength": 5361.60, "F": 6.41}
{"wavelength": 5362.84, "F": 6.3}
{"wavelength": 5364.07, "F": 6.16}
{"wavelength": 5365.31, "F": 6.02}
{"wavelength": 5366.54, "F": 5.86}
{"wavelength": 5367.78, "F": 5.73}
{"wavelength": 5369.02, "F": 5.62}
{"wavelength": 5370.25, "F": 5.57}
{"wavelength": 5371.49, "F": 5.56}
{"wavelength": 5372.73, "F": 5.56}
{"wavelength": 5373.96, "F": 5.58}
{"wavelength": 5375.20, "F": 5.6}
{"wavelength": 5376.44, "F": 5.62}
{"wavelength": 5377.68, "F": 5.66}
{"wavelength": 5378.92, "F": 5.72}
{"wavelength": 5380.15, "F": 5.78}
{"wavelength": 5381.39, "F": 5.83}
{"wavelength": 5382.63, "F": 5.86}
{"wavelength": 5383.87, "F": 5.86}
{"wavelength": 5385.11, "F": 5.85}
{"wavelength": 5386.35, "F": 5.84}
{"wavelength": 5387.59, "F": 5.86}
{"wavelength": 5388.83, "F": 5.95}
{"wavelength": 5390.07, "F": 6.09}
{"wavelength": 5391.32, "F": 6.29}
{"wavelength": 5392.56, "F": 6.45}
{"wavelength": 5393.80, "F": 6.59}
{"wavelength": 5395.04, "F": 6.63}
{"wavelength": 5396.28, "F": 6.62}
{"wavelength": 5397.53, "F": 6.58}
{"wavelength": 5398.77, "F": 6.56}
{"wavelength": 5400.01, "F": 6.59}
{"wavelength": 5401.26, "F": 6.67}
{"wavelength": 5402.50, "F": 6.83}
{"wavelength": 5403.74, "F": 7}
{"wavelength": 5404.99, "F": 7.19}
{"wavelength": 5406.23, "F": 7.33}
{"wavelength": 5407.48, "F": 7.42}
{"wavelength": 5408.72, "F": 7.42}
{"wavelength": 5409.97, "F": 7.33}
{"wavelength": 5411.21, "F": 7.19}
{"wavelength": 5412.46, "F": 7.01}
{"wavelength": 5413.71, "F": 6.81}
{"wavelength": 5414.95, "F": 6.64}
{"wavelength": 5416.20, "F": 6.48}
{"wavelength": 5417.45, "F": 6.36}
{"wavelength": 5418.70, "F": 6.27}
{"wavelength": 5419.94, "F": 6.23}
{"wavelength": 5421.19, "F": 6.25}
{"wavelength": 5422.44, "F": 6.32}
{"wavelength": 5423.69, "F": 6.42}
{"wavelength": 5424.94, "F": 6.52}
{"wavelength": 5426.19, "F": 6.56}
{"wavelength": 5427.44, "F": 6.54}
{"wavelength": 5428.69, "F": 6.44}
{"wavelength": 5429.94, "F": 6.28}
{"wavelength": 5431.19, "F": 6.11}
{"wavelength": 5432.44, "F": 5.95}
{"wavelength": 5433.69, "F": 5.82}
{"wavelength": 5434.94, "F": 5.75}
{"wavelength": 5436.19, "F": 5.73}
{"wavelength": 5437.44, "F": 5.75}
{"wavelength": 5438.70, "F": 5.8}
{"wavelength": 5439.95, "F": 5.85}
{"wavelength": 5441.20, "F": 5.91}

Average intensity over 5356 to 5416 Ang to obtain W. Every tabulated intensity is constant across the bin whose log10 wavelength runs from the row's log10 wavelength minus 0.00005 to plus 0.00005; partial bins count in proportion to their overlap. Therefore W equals 6.33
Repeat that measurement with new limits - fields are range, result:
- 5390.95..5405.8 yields 6.69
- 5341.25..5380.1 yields 6.33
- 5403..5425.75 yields 6.79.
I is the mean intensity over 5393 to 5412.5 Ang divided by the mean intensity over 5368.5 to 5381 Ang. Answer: 1.23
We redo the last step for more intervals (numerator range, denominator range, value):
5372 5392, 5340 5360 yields 0.84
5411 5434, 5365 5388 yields 1.12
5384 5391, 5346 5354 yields 0.86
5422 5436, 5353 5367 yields 0.96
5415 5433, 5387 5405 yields 0.98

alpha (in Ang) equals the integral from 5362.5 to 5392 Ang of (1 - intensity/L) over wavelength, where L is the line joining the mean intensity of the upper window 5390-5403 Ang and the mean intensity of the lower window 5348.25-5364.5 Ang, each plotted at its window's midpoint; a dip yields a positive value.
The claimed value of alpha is 3.5 Ang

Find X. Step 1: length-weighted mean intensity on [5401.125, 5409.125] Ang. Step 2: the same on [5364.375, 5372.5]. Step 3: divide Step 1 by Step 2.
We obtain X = 1.2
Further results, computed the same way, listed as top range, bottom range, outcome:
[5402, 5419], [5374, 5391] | 1.20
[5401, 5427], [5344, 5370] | 1.04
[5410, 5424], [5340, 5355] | 0.95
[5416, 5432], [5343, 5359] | 0.93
